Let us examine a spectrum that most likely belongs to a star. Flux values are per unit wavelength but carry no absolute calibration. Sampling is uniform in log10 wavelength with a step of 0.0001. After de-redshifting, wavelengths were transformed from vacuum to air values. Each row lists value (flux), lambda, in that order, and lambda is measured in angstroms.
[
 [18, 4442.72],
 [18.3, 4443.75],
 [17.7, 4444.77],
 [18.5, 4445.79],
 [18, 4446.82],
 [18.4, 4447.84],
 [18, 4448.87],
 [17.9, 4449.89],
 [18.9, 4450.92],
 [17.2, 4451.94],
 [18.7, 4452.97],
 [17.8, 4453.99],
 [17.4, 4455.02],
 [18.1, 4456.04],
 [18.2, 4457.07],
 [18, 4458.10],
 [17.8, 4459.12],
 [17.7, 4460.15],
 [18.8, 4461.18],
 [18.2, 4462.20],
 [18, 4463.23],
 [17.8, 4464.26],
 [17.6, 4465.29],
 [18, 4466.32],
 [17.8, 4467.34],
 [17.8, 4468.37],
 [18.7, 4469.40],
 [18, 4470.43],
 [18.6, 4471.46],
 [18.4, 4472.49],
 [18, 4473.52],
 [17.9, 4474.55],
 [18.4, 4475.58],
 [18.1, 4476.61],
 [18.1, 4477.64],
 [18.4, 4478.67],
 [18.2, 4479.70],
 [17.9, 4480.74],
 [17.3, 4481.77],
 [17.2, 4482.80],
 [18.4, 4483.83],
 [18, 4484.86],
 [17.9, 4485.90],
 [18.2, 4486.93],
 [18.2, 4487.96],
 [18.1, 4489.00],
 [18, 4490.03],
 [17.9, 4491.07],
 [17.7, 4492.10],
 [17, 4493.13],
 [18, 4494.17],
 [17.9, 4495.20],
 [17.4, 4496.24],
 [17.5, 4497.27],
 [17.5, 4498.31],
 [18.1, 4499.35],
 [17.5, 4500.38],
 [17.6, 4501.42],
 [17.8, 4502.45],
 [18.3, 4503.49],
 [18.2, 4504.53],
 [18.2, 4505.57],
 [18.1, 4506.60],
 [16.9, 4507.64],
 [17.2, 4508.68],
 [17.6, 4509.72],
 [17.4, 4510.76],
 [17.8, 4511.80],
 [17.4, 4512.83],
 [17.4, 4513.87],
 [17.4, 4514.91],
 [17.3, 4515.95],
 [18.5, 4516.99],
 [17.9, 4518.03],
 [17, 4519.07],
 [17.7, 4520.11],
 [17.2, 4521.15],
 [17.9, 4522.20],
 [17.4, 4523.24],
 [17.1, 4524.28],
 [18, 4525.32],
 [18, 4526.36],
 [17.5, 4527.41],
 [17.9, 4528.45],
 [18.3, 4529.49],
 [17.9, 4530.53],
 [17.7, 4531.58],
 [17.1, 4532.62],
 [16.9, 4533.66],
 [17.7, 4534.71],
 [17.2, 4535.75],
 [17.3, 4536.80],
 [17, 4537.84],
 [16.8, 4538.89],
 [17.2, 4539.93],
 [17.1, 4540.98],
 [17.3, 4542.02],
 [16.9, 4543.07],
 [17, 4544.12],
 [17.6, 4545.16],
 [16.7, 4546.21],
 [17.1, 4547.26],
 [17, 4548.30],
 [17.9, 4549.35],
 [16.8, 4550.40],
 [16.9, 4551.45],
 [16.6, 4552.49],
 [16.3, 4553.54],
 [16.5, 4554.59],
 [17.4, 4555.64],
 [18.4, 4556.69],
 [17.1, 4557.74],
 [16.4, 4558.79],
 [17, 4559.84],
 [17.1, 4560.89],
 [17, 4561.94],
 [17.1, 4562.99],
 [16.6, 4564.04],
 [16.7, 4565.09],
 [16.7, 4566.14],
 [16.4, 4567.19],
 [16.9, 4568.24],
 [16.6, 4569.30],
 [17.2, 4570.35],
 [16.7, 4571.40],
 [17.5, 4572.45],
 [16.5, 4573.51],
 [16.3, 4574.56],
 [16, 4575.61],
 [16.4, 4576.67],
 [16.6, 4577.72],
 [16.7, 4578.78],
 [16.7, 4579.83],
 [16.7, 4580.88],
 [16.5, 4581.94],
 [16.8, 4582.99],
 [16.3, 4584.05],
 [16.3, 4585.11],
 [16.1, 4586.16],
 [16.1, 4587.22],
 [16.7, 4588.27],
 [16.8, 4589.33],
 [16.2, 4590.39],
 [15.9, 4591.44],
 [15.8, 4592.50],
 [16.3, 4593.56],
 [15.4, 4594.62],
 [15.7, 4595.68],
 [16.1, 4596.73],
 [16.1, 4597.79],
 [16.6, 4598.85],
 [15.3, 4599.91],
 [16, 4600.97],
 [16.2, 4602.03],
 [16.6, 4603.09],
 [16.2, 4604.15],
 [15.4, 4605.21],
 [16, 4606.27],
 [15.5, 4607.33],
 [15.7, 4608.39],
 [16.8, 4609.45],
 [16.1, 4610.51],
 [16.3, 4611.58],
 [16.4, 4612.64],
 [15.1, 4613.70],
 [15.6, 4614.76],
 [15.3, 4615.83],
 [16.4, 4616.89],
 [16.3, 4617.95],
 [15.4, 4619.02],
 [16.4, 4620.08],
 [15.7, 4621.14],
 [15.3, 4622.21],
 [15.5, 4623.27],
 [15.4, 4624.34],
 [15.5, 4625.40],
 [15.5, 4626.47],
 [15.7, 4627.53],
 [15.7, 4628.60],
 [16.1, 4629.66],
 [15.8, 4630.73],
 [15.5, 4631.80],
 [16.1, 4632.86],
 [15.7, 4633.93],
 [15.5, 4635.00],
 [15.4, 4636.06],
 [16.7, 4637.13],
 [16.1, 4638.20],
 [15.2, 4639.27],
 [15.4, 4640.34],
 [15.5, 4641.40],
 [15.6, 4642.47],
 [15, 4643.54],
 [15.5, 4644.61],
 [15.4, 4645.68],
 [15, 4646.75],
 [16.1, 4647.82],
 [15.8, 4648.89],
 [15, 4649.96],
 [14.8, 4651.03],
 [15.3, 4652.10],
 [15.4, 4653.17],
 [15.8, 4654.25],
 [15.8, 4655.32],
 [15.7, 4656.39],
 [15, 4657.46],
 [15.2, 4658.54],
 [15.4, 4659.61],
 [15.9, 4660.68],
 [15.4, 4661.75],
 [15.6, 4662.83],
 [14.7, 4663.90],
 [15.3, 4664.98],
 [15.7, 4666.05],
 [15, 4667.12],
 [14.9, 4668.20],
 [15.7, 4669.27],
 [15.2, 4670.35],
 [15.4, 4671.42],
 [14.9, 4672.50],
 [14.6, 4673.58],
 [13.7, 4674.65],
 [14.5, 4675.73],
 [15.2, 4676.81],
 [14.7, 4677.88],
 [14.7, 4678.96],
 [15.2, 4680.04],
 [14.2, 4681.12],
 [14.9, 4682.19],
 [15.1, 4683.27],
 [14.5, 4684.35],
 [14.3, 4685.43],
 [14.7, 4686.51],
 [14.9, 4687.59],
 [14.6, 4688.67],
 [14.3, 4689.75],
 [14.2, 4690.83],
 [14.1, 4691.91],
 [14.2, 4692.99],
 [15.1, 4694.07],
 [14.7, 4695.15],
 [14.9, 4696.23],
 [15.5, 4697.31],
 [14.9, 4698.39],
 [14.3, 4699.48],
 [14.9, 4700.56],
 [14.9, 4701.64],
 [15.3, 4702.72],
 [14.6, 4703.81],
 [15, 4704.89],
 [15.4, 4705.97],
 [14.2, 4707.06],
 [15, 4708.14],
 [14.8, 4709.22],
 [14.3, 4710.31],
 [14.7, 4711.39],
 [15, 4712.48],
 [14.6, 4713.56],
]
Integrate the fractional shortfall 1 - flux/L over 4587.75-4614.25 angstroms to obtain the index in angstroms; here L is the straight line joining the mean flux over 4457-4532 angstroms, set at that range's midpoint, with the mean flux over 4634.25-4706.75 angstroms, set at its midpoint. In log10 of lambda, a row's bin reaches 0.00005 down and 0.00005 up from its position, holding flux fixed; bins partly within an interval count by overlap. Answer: 0.2 angstroms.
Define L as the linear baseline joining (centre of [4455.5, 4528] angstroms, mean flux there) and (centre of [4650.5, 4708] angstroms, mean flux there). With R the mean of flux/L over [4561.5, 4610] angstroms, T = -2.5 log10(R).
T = 0.00 mag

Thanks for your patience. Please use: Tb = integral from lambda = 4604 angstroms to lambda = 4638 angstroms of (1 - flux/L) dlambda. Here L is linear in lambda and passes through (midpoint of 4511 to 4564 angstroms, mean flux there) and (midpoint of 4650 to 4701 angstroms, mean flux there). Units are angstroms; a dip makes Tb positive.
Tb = 0.2 angstroms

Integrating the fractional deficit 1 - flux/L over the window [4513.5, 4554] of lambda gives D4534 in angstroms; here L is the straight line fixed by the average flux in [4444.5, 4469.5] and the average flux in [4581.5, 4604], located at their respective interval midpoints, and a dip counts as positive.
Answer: -0.9 angstroms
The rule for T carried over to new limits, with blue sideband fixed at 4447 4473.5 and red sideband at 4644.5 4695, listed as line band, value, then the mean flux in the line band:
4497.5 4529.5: -0.02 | 17.7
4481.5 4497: -0.01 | 17.8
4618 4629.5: 0.00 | 15.7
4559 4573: -0.02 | 16.9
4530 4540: -0.02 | 17.3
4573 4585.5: -0.01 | 16.5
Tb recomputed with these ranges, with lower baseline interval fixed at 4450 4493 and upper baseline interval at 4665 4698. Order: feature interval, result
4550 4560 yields -0.1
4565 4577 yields -0.1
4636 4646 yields -0.1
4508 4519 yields -0.1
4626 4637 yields -0.1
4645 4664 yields -0.3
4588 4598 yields 0.0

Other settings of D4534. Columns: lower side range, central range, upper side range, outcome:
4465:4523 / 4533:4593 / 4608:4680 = -0.2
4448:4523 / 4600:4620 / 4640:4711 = 0.1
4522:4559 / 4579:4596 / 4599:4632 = 0.1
